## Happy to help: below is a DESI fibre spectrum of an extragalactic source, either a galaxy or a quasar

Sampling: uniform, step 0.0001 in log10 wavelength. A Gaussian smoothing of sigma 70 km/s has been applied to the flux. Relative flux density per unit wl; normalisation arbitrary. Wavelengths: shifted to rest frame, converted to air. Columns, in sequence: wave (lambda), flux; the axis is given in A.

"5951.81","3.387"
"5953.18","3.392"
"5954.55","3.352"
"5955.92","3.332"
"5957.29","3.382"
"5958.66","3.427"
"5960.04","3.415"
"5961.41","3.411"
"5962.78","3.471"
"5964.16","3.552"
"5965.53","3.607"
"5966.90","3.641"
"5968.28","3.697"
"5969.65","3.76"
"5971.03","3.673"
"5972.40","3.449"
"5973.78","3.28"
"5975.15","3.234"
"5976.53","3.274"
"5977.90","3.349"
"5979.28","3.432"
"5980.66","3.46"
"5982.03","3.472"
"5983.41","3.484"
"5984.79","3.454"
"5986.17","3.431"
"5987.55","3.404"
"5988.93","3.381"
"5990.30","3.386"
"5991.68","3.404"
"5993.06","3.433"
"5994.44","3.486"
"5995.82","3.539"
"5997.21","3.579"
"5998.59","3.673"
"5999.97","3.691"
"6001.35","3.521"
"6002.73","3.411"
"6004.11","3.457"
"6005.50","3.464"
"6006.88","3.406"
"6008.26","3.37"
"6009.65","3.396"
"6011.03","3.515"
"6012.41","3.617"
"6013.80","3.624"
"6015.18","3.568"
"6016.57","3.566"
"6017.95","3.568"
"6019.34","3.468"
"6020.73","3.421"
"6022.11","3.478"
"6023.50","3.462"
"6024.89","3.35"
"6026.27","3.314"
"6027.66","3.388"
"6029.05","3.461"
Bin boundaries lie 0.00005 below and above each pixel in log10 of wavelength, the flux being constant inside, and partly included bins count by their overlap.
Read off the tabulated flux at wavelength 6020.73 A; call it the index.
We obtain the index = 3.421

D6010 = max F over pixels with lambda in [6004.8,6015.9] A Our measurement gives 3.624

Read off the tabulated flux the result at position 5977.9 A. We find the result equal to 3.349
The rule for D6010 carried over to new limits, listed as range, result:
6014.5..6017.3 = 3.568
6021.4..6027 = 3.478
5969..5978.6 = 3.76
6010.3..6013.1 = 3.617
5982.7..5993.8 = 3.484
